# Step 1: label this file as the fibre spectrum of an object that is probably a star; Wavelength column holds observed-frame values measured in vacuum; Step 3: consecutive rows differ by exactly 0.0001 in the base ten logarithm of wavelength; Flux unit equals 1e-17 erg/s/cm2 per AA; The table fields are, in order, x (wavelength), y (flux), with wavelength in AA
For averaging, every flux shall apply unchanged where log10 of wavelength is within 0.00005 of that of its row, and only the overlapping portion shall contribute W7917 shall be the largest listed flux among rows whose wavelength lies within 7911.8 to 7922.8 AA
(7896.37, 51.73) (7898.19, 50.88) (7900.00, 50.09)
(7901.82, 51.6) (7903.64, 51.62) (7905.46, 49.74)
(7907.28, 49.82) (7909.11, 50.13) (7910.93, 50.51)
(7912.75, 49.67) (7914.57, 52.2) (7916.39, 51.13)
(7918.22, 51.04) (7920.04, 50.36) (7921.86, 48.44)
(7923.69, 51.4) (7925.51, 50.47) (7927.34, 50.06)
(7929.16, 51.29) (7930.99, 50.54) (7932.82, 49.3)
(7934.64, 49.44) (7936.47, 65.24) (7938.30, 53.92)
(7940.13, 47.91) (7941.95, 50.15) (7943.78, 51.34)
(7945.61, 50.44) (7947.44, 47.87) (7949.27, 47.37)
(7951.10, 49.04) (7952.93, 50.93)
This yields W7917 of 52.2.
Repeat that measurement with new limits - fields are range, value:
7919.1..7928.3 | 51.4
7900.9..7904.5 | 51.62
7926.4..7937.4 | 65.24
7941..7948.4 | 51.34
